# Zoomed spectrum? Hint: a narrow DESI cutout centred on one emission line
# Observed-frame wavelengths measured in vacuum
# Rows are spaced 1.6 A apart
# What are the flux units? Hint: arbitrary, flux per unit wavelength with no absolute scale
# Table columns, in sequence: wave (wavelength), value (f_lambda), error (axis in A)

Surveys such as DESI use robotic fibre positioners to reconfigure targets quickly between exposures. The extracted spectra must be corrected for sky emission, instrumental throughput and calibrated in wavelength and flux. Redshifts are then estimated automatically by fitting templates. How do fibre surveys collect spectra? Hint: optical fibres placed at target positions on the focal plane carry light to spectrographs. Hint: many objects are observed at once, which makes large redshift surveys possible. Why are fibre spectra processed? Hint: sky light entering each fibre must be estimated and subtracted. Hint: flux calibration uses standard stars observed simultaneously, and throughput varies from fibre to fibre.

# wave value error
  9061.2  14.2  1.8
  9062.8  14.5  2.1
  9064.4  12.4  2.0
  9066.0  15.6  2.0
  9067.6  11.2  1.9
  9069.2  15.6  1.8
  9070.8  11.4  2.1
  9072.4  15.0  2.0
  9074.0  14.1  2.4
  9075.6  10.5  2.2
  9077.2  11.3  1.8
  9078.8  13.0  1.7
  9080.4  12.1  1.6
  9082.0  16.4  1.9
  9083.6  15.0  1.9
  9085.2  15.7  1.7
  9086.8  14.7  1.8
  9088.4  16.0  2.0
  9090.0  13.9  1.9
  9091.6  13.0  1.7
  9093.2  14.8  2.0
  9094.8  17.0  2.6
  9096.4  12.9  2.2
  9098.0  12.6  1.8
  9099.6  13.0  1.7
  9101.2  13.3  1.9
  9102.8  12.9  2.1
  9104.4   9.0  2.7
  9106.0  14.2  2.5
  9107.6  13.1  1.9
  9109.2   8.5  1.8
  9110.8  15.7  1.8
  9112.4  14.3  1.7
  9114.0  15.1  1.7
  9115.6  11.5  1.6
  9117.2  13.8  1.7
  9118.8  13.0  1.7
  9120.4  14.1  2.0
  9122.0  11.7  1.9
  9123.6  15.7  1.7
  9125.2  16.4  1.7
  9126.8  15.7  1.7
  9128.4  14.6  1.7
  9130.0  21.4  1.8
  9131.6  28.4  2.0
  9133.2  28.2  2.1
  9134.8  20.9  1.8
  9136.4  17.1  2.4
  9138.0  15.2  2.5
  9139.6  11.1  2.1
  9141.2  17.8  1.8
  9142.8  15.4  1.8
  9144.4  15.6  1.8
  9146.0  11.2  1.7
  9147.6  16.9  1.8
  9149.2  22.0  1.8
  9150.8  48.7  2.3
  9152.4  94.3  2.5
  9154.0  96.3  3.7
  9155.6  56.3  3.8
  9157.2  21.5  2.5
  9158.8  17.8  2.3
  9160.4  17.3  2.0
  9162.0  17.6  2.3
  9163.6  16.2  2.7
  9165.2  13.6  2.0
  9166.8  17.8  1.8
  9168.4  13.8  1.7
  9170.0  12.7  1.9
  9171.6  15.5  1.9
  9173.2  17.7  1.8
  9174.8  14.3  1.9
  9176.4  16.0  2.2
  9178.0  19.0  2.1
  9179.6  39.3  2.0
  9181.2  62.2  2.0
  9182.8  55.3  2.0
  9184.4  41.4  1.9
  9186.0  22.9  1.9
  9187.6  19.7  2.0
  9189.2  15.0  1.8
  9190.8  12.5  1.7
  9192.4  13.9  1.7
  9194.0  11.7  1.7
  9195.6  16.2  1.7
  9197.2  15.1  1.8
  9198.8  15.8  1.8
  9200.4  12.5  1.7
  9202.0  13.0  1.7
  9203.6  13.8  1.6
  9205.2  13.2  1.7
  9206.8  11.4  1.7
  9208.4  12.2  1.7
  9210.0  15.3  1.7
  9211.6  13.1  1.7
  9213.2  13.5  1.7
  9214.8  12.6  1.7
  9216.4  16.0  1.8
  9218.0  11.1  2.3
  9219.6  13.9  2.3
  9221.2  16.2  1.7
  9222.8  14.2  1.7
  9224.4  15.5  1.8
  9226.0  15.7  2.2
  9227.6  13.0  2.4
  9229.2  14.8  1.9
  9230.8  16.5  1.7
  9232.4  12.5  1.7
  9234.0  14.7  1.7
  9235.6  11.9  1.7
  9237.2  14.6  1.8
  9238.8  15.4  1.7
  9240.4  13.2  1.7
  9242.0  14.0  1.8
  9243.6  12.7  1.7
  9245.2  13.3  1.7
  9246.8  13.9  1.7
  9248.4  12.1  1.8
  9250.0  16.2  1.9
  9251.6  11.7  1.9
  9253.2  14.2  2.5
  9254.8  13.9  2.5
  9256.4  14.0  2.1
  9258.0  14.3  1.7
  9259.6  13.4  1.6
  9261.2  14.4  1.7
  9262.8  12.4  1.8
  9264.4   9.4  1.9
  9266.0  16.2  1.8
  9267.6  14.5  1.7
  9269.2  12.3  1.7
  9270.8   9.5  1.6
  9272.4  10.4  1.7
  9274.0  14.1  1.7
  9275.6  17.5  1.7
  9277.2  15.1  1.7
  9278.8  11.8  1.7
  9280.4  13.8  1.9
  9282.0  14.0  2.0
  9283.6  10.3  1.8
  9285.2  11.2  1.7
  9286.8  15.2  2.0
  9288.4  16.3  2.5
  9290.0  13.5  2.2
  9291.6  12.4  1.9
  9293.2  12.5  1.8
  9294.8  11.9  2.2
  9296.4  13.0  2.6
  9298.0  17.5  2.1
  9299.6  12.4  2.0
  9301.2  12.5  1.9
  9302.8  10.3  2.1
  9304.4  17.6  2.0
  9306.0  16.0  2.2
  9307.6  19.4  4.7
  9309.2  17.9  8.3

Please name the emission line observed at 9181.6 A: [N II] 6583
